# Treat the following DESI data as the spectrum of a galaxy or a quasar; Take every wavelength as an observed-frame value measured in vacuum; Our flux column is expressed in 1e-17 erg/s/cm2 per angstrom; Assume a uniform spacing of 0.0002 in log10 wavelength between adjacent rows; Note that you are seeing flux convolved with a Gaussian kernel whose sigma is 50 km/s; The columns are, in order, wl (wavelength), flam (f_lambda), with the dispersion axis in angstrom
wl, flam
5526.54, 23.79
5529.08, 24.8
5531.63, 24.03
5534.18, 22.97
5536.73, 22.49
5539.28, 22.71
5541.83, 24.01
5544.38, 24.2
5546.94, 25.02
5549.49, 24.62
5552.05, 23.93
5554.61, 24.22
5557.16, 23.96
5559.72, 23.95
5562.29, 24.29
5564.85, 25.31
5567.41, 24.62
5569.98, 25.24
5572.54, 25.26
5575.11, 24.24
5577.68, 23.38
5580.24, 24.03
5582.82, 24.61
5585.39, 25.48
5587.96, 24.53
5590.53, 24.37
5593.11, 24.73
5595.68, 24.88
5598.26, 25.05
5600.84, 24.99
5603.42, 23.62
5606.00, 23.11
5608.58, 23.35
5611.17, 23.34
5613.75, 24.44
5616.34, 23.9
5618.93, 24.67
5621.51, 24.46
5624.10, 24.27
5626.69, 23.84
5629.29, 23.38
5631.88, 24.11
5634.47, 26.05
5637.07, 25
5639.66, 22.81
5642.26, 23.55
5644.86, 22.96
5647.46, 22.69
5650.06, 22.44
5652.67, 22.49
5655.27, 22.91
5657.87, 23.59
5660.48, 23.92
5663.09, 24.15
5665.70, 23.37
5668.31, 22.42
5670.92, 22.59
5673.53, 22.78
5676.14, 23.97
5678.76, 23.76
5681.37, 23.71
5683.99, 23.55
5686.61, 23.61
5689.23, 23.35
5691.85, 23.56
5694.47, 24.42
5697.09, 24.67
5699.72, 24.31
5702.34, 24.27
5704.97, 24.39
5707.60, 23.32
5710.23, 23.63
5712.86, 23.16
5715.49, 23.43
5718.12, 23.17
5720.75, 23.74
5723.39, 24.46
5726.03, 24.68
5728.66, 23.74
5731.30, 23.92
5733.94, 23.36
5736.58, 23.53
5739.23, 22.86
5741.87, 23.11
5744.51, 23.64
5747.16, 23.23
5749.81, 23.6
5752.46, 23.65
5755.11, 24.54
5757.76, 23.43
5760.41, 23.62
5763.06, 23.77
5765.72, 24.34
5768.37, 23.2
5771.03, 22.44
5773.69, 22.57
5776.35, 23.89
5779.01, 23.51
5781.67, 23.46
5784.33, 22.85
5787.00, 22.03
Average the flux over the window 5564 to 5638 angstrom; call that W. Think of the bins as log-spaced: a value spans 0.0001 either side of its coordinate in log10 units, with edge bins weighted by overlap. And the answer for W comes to 24.4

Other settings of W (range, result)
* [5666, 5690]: 23.3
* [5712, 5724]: 23.6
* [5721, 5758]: 23.7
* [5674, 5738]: 23.8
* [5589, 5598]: 24.7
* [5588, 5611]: 24.2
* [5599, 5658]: 23.8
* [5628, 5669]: 23.5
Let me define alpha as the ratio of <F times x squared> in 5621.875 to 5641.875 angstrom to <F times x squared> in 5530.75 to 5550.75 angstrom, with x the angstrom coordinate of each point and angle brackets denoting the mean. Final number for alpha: 1.1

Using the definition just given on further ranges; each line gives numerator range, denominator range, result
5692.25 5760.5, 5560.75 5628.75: 1.02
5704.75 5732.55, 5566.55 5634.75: 1.02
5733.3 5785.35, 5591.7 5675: 1.03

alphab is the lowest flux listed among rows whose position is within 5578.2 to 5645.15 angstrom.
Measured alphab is 22.81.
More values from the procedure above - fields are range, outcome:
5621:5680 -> 22.42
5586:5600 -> 24.37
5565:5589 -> 23.38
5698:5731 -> 23.16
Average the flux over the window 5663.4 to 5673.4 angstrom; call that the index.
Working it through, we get 22.9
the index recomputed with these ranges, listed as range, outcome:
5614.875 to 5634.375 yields 24.2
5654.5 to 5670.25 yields 23.4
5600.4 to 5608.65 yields 23.7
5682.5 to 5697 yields 23.8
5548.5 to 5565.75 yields 24.3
